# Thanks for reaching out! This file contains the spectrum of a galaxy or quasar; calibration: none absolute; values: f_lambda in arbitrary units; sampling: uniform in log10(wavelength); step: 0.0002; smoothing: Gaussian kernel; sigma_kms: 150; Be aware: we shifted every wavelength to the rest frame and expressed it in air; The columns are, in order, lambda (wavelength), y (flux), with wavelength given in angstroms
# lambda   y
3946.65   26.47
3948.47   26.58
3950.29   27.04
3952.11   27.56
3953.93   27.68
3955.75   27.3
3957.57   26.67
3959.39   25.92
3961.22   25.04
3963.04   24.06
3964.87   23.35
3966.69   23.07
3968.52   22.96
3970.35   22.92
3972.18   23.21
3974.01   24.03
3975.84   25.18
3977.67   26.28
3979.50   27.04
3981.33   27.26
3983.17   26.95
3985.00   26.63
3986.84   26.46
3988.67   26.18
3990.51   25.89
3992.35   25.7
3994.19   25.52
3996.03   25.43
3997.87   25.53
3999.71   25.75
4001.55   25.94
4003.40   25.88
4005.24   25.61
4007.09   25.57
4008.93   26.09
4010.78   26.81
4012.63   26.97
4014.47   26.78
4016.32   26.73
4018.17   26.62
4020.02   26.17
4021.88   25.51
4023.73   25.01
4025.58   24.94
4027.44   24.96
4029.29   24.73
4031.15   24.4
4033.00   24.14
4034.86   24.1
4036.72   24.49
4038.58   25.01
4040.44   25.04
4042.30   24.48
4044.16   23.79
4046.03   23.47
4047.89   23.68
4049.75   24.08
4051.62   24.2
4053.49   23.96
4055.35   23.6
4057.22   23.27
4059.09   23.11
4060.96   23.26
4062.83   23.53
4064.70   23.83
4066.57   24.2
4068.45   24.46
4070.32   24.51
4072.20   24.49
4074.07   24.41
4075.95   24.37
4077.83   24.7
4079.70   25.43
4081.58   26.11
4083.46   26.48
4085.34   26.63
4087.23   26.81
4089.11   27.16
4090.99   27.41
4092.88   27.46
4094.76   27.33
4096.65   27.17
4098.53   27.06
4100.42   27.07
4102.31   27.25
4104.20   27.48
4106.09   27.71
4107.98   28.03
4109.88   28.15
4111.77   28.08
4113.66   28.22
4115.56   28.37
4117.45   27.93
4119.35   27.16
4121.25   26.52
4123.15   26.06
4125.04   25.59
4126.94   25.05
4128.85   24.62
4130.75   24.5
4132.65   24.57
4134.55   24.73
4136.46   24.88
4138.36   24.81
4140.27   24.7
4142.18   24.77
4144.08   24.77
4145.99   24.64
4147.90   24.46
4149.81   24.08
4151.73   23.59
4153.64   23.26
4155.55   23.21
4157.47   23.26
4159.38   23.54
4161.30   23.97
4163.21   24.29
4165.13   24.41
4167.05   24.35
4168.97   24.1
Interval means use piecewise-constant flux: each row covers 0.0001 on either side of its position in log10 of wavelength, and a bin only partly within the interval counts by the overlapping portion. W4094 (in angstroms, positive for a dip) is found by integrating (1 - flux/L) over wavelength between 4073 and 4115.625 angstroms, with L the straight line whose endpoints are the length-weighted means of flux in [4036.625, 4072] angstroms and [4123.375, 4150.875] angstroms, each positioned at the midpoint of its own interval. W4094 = -4.4 angstroms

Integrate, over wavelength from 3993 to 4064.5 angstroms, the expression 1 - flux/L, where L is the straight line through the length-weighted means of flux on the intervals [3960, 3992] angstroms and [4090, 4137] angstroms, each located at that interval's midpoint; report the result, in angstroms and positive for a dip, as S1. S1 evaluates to 2.2 angstroms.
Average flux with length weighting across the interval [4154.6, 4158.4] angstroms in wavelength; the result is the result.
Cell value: 23.2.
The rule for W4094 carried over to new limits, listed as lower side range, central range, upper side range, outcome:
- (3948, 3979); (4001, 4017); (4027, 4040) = -0.95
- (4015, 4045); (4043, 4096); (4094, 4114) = 3.10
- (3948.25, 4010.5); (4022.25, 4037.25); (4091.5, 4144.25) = 0.76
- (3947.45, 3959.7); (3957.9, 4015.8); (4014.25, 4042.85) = 1.48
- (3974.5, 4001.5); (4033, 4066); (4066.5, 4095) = 2.46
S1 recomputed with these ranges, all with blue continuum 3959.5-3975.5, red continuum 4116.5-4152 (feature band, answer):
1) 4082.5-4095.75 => -1.2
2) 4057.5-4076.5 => 0.5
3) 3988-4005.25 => -1.3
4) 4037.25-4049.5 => 0.1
